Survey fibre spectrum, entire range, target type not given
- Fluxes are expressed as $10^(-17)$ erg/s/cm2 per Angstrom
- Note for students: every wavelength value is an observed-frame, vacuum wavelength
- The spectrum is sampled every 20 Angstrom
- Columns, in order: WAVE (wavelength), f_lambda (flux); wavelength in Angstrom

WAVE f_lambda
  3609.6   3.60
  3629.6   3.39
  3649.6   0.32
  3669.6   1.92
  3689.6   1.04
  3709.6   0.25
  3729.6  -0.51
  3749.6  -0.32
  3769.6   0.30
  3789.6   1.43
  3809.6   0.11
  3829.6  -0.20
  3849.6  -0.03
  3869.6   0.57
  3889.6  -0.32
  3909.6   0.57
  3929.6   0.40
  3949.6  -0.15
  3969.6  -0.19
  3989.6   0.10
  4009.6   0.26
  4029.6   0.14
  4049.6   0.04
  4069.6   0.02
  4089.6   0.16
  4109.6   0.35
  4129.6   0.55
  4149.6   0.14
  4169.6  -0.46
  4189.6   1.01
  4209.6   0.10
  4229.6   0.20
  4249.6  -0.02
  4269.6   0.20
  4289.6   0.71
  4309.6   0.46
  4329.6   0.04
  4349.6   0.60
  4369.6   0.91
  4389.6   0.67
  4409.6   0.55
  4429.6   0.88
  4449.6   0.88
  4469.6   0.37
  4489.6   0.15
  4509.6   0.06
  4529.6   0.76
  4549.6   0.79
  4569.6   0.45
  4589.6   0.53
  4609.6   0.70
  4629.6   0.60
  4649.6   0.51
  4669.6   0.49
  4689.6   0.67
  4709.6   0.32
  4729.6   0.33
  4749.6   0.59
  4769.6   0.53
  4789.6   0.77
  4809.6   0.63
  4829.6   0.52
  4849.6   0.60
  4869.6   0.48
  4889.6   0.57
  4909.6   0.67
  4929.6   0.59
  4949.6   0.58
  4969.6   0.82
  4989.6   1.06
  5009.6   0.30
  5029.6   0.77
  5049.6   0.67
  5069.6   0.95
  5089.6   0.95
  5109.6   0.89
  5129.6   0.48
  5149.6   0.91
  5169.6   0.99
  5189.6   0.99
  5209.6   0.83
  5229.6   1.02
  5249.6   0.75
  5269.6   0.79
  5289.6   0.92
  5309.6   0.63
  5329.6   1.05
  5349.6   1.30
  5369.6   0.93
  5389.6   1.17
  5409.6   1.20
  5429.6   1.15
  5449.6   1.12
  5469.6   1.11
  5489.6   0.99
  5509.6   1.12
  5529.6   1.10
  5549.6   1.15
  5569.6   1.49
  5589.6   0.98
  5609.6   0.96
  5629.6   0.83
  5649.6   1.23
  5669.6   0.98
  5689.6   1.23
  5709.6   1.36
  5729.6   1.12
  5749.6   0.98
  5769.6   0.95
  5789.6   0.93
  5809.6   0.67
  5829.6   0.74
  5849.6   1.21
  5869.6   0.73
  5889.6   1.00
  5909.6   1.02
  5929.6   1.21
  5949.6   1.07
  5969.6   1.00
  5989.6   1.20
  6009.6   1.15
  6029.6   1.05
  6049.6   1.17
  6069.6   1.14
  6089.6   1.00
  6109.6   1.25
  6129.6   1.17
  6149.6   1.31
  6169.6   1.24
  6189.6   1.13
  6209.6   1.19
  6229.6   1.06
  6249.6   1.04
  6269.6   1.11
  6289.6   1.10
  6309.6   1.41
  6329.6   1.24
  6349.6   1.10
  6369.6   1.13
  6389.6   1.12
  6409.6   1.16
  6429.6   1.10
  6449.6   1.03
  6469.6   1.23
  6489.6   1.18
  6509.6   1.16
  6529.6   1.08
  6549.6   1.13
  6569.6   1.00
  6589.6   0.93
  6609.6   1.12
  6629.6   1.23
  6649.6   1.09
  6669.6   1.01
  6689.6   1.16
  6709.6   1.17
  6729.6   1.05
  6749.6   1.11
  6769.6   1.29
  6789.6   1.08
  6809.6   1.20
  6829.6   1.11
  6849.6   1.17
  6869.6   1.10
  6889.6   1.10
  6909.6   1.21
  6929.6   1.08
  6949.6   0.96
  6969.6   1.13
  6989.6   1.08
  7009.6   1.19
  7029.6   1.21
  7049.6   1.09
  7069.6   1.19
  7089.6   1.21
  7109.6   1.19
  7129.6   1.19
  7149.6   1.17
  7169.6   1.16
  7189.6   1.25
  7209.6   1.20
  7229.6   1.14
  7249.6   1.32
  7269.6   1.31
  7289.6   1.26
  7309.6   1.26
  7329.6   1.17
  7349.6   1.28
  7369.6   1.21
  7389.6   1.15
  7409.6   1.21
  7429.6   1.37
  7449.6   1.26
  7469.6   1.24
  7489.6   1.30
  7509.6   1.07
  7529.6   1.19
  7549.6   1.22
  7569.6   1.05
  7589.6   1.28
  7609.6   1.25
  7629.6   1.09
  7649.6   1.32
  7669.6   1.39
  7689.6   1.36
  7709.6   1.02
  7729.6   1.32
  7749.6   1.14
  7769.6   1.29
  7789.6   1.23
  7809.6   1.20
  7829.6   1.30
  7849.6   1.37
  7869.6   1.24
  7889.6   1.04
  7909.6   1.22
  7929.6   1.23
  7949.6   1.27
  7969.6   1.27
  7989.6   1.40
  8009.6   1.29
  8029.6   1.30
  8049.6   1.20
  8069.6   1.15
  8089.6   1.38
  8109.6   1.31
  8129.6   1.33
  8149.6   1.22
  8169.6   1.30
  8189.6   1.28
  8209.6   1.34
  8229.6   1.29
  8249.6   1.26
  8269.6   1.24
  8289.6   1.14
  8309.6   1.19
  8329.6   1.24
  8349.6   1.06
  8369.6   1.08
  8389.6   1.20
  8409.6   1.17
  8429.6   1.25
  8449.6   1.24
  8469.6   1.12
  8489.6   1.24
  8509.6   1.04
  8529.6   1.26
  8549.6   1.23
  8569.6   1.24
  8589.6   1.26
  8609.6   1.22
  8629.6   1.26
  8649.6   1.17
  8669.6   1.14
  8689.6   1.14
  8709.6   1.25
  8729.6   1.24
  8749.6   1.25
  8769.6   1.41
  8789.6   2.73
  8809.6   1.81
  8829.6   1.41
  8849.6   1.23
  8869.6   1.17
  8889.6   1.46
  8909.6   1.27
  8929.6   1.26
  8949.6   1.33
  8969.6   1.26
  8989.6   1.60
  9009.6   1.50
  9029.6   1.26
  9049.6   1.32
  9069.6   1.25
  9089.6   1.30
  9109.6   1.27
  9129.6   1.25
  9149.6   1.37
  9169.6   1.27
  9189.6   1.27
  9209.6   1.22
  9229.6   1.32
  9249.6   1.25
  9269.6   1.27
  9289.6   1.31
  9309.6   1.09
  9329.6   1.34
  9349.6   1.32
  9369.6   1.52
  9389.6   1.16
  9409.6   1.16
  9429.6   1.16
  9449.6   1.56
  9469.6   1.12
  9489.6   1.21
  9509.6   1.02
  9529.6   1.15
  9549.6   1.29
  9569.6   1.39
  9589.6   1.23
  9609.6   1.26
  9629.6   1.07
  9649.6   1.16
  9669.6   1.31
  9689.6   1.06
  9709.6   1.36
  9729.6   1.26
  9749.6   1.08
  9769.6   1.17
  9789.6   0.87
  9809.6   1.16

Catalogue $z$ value 0.34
